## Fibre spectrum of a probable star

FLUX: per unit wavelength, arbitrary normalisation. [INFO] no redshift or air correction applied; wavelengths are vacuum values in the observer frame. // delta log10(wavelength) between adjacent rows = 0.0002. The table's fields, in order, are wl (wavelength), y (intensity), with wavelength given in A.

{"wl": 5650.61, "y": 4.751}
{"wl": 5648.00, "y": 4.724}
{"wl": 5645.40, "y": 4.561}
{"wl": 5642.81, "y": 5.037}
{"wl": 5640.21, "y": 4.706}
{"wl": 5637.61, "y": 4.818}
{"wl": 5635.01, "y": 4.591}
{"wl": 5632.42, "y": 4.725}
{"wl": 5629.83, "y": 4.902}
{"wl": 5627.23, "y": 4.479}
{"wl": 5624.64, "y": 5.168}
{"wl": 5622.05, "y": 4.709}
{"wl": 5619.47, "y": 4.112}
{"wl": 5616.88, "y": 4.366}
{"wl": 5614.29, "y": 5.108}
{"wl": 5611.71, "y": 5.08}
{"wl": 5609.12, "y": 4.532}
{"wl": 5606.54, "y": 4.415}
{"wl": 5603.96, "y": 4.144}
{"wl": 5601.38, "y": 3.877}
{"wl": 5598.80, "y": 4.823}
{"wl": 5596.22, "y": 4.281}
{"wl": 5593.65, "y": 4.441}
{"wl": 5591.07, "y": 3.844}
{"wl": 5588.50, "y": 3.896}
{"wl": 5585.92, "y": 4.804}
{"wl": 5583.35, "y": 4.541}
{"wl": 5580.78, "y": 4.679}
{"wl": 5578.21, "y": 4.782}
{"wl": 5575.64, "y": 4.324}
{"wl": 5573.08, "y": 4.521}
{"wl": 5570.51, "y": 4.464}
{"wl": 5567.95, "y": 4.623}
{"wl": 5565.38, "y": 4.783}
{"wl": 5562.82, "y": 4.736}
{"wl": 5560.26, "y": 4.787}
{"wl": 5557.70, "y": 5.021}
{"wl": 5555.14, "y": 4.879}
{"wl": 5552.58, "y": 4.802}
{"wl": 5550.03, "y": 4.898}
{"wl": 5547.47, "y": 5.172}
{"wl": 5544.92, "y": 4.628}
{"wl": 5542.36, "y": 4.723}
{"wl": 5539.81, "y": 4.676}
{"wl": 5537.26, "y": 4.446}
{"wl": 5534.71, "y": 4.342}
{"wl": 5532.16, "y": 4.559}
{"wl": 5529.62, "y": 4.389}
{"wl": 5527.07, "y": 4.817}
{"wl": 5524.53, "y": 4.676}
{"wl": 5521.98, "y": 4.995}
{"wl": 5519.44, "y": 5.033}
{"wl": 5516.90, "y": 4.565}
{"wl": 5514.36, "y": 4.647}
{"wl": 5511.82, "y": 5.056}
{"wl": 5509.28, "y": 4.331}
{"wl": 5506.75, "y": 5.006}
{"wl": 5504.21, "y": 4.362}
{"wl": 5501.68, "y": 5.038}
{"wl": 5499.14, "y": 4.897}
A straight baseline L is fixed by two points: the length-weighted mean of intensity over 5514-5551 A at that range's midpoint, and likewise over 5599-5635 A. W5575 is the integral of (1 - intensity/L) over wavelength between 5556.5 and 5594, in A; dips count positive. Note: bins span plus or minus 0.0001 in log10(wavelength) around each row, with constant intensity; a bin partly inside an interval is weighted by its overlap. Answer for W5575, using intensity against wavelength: 0.8 A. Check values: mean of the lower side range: 4.7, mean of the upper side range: 4.59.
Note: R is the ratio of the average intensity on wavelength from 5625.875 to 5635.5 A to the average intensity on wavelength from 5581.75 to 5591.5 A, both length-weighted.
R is 1.08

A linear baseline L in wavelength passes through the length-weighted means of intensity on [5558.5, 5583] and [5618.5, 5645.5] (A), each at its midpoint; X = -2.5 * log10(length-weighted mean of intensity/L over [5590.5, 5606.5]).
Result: 0.10 mag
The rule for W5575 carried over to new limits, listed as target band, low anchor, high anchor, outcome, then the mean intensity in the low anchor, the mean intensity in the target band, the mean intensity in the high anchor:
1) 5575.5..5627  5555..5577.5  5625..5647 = 2.30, 4.67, 4.5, 4.75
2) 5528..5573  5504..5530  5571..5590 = -0.84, 4.74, 4.7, 4.5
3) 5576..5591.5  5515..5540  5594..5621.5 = 0.28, 4.65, 4.45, 4.48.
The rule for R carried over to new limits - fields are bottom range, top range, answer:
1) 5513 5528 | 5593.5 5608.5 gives 0.90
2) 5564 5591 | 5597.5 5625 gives 1.01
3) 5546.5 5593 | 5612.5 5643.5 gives 1.02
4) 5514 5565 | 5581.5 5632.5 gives 0.95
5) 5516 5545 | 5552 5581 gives 1.01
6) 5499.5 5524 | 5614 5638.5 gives 0.98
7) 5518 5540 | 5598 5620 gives 0.97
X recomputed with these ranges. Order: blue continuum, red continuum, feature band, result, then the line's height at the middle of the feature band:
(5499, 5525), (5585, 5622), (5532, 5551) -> -0.005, 4.66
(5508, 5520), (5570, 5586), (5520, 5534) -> -0.002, 4.68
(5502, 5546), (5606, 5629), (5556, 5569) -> -0.028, 4.67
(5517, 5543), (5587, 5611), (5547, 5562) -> -0.088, 4.52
